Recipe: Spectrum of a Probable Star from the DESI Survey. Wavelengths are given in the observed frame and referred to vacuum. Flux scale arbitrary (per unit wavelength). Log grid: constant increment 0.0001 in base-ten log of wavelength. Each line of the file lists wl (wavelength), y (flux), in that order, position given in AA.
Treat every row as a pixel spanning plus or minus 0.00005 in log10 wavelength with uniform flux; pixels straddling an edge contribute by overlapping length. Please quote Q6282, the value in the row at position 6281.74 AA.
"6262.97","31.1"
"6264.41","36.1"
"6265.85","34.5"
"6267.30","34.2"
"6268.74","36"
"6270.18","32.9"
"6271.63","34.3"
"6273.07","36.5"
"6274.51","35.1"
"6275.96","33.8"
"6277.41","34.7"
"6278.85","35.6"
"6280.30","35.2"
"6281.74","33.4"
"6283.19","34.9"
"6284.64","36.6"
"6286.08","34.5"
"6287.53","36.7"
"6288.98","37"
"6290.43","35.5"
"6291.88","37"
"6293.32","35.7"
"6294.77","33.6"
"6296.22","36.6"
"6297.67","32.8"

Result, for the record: 33.4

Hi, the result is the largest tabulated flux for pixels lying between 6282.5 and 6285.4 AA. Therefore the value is 36.6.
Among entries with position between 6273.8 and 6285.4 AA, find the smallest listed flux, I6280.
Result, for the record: 33.4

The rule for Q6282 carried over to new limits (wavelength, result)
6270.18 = 32.9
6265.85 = 34.5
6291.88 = 37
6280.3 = 35.2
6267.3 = 34.2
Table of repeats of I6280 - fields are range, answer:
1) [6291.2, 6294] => 35.7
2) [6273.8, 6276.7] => 33.8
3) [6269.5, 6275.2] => 32.9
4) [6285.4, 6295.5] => 33.6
